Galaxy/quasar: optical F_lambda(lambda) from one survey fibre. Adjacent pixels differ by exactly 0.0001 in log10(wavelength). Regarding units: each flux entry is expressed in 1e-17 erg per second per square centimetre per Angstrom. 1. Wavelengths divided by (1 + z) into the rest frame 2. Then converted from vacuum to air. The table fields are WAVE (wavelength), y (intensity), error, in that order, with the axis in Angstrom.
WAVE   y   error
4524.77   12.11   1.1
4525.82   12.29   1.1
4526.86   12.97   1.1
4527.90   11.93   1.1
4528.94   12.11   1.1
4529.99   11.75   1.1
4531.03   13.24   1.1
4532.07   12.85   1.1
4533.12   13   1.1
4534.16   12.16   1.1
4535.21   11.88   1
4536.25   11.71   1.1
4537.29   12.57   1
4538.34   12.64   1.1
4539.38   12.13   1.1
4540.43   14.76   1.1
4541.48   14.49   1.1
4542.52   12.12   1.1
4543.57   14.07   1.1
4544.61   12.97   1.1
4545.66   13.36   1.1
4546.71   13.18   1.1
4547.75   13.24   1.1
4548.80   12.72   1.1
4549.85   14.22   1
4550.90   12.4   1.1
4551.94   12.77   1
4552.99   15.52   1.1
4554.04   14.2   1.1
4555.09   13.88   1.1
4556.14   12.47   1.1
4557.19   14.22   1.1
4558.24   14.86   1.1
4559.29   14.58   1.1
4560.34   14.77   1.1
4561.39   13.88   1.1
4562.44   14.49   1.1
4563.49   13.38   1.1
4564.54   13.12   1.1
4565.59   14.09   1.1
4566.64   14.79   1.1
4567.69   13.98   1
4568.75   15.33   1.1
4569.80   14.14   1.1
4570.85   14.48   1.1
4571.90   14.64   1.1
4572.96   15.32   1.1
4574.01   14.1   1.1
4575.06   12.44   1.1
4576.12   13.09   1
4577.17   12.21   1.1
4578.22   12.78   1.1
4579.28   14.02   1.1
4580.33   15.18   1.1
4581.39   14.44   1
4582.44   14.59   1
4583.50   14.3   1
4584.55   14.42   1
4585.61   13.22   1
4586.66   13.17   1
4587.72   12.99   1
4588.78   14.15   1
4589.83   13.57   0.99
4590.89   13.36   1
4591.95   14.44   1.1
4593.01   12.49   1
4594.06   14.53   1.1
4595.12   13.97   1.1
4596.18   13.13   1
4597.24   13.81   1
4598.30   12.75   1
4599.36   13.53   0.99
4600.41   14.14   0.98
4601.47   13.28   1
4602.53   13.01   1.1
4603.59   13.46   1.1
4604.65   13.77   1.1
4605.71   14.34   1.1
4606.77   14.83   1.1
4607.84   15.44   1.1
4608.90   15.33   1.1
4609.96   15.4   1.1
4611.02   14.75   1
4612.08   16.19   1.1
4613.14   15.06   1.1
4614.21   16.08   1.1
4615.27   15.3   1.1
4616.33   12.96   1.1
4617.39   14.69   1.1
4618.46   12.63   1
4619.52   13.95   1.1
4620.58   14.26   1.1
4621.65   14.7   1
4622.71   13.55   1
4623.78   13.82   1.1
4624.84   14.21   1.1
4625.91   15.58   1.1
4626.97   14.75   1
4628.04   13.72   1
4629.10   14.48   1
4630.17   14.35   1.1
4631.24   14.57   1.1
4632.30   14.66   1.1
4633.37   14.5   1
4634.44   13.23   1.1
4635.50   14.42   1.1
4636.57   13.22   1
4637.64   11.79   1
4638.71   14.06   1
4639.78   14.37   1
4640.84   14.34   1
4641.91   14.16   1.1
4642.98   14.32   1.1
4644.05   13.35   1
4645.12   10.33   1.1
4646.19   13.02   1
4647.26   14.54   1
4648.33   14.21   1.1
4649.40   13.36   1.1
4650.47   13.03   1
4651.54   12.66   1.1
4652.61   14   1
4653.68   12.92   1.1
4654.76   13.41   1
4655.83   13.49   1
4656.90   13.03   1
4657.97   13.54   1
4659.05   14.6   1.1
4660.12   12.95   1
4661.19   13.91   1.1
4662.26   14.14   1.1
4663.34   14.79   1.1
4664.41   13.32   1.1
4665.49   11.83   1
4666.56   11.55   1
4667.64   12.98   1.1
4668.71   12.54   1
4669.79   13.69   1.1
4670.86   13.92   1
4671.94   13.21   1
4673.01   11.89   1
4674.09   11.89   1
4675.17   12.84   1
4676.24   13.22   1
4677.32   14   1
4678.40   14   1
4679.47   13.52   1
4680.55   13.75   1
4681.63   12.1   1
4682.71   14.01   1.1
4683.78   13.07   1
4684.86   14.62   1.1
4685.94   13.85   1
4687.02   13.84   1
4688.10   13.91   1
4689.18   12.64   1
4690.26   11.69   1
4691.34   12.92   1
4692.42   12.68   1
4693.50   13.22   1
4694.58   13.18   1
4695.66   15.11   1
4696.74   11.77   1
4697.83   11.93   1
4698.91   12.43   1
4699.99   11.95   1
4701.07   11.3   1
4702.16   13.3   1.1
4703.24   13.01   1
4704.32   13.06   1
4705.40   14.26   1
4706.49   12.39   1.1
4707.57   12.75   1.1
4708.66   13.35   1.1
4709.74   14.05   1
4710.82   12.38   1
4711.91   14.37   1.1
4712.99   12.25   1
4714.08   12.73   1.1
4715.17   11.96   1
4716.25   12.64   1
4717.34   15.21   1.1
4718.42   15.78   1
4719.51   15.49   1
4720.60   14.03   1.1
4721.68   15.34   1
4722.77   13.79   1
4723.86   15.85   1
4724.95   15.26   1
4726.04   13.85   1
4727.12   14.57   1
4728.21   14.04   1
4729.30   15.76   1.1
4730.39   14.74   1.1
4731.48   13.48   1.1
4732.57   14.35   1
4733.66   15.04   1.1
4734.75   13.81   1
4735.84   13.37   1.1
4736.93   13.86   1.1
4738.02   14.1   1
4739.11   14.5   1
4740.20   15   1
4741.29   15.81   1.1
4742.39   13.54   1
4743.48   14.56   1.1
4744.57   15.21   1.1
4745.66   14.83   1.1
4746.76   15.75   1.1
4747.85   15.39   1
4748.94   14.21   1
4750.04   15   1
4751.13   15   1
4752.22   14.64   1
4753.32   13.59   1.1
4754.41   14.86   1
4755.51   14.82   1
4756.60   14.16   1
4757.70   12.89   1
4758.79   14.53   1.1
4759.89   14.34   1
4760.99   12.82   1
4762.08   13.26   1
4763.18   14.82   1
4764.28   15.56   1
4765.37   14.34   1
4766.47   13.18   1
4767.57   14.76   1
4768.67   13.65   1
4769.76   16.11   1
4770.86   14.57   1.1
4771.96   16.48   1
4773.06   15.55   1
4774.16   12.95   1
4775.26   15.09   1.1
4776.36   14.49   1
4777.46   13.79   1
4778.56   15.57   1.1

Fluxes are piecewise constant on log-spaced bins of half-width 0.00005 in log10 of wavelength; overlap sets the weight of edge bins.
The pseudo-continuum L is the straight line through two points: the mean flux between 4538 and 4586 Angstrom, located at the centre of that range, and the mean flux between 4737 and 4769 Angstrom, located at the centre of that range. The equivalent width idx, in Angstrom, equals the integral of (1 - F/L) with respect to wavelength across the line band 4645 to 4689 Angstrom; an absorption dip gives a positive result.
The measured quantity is 2.6 Angstrom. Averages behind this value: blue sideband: 13.8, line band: 13.3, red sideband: 14.4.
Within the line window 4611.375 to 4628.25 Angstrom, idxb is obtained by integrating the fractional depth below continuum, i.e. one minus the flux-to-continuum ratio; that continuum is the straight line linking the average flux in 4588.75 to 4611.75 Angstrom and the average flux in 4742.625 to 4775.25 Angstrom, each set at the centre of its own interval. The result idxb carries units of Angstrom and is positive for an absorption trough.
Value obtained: -0.5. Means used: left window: 14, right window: 14.5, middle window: 14.5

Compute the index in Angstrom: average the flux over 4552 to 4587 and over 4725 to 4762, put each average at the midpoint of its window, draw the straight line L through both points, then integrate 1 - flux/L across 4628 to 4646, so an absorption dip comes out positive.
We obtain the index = 0.6 Angstrom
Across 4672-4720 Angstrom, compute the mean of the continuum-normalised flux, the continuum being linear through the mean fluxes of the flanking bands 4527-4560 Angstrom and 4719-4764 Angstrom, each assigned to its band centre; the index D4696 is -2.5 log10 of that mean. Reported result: 0.08 mag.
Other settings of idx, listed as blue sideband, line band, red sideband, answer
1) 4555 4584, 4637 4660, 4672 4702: -0.1 Angstrom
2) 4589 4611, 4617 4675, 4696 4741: 1.2 Angstrom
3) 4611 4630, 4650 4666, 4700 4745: 0.9 Angstrom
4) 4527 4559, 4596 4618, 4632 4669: -1.7 Angstrom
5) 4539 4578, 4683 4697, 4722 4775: 1.0 Angstrom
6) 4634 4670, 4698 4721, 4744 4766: 1.3 Angstrom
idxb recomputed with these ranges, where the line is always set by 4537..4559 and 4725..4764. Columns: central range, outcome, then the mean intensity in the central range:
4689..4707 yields 1.8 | 12.8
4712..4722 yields 0.3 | 13.9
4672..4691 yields 1.2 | 13.2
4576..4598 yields -0.1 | 13.7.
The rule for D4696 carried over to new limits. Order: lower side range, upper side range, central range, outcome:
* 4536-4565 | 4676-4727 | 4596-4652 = -0.042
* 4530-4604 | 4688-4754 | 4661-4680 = 0.050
